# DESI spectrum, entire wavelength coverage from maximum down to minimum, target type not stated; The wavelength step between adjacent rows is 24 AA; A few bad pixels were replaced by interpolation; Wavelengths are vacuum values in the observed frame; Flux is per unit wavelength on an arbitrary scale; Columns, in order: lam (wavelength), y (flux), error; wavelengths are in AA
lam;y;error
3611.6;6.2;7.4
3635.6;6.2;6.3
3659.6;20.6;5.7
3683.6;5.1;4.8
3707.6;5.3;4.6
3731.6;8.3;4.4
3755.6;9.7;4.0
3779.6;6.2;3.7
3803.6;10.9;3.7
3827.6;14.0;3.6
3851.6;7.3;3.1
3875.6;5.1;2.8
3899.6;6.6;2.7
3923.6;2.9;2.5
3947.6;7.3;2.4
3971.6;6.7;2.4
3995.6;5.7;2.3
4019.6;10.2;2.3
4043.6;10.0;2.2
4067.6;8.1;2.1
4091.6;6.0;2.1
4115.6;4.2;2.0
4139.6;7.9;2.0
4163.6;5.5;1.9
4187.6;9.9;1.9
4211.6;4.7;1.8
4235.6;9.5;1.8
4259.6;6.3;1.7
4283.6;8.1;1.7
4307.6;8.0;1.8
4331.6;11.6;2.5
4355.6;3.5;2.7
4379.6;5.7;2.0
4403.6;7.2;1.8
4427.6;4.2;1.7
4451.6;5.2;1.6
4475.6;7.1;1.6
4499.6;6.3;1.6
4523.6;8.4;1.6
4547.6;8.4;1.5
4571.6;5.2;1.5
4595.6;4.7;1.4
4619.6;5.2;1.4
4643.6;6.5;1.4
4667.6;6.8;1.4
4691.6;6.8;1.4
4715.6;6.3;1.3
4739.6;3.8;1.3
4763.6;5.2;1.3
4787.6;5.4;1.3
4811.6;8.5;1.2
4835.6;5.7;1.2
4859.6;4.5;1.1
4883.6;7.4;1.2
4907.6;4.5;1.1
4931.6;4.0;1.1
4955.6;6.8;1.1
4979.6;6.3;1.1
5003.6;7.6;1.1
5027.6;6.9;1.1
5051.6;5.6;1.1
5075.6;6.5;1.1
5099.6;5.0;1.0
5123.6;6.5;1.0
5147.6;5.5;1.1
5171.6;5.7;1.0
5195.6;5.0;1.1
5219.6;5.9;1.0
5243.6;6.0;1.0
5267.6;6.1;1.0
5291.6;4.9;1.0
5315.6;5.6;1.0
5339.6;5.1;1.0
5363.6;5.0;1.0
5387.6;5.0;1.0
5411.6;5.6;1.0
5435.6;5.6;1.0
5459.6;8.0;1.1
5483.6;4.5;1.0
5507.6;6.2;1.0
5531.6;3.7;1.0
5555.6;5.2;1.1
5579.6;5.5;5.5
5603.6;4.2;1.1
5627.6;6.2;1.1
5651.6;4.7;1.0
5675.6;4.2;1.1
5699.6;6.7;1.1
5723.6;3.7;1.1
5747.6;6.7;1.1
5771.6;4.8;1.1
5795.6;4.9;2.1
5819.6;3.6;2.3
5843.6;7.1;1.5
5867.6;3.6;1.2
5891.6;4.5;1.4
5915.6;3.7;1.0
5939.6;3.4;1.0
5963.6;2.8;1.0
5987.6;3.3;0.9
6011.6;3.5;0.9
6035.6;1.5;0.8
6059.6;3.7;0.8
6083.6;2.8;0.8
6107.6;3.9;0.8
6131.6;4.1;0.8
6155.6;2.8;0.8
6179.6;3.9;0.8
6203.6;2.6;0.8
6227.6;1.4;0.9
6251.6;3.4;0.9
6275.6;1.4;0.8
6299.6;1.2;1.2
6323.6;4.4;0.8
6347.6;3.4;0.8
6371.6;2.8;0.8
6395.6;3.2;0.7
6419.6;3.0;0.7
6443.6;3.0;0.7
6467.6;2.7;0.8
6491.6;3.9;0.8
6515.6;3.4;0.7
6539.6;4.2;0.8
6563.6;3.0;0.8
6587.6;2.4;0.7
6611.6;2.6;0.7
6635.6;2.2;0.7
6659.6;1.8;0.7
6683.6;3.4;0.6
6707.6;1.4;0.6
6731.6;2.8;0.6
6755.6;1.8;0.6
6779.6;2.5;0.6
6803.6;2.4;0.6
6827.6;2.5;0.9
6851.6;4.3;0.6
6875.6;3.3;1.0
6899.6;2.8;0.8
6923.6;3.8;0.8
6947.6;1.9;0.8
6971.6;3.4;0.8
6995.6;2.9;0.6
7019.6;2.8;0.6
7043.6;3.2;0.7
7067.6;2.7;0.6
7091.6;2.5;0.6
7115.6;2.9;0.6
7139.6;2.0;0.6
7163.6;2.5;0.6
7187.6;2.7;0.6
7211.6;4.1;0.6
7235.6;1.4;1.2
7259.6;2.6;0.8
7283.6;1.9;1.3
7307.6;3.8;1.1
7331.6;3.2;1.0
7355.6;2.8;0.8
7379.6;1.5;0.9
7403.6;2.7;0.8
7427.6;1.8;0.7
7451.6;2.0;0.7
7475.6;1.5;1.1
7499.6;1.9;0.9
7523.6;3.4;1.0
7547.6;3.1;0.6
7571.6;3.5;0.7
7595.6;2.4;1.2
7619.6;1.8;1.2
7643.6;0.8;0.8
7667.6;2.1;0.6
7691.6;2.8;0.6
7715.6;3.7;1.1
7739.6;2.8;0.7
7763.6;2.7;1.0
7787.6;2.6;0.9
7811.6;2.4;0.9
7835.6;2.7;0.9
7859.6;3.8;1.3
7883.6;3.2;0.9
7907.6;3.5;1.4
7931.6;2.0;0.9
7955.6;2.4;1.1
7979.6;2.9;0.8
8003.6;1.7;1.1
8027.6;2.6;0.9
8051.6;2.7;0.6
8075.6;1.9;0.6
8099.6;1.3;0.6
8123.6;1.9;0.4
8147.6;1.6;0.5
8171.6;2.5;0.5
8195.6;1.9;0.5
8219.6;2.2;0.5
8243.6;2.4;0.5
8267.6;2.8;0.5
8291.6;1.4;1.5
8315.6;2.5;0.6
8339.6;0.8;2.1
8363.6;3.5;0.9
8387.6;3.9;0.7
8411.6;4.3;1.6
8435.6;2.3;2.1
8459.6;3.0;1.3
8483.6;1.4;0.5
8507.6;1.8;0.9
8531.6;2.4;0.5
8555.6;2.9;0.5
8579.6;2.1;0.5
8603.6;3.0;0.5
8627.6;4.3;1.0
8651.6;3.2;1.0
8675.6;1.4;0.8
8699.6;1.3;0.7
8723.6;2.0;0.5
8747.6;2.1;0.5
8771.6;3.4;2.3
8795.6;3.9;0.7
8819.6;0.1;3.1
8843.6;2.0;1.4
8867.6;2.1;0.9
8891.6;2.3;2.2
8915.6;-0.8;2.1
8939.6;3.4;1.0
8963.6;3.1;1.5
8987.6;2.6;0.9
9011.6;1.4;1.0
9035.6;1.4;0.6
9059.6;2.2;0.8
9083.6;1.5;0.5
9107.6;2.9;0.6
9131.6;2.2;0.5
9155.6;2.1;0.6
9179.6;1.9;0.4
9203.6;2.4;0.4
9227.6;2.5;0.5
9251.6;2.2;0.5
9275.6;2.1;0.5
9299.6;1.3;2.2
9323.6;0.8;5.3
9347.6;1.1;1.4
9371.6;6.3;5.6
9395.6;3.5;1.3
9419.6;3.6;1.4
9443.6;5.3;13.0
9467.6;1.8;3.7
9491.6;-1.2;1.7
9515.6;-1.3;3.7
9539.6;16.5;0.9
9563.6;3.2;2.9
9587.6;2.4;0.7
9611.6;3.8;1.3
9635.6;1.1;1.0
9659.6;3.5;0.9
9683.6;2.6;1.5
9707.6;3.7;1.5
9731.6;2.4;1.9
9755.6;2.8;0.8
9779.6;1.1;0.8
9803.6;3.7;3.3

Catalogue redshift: 1.56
